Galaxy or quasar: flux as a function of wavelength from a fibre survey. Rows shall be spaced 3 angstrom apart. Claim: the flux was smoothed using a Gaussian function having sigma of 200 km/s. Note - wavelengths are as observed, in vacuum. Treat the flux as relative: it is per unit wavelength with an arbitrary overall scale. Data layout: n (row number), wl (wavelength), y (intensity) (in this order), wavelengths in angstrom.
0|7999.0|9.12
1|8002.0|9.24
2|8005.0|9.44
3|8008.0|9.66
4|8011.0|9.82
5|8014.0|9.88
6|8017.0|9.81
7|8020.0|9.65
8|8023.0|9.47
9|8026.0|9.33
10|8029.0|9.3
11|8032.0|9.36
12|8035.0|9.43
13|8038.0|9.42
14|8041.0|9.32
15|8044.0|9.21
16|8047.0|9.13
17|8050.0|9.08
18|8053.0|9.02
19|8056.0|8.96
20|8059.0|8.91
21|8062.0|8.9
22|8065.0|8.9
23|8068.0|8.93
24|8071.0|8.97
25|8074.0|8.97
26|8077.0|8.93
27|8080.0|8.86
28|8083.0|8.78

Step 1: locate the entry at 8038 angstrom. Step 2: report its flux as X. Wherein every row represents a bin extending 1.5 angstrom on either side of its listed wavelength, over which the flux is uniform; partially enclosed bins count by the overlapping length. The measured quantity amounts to 9.42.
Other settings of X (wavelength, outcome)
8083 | 8.78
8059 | 8.91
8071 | 8.97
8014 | 9.88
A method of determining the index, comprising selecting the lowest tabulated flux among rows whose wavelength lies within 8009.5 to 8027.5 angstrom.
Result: 9.33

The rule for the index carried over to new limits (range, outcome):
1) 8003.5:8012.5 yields 9.44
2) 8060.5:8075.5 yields 8.9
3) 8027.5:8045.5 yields 9.21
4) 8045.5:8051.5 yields 9.08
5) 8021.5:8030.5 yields 9.3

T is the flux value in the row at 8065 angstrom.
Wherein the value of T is 8.9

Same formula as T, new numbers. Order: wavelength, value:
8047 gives 9.13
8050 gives 9.08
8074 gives 8.97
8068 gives 8.93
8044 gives 9.21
